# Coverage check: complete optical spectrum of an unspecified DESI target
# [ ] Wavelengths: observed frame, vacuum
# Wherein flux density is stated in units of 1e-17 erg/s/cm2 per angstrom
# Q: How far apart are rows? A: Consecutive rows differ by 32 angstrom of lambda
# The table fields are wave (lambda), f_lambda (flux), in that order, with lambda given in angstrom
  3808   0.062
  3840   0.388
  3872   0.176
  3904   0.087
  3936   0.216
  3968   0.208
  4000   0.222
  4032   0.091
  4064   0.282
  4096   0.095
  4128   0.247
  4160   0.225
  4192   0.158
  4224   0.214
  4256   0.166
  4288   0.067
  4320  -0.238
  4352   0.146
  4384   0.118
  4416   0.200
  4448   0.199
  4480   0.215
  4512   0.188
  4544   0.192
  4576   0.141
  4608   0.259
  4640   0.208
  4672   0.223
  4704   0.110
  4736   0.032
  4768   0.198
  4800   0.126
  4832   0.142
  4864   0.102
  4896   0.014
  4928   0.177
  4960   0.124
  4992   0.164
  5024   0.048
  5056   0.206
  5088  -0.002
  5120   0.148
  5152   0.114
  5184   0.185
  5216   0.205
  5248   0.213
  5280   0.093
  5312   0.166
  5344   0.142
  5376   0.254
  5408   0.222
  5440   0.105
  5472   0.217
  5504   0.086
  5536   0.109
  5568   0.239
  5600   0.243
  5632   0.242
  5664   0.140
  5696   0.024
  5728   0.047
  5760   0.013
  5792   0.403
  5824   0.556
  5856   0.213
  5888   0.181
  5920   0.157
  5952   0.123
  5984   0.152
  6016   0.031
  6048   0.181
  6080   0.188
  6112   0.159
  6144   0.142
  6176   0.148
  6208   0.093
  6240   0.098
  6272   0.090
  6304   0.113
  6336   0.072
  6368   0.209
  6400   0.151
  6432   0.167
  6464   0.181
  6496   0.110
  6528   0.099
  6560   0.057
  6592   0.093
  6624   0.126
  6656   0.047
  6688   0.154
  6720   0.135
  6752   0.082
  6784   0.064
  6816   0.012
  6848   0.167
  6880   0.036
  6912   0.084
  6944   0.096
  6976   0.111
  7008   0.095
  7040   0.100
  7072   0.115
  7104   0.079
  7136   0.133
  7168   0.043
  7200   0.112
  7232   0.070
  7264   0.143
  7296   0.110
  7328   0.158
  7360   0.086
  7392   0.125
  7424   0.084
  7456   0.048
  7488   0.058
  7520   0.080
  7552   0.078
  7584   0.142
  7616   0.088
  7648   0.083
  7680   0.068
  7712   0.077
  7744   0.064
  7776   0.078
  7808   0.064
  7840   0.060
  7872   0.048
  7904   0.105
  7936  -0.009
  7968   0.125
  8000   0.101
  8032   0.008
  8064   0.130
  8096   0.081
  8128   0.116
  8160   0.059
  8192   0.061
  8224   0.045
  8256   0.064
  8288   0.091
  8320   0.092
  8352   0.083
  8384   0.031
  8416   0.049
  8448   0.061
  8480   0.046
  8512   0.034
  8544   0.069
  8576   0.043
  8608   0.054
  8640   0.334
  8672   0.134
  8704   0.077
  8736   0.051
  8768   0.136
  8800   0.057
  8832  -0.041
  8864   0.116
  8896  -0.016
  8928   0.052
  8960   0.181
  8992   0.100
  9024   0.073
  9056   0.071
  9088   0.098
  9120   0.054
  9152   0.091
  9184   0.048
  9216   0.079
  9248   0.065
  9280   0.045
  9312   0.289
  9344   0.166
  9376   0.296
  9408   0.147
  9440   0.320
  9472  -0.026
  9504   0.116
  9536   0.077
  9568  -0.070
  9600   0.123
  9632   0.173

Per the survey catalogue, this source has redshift 1.32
